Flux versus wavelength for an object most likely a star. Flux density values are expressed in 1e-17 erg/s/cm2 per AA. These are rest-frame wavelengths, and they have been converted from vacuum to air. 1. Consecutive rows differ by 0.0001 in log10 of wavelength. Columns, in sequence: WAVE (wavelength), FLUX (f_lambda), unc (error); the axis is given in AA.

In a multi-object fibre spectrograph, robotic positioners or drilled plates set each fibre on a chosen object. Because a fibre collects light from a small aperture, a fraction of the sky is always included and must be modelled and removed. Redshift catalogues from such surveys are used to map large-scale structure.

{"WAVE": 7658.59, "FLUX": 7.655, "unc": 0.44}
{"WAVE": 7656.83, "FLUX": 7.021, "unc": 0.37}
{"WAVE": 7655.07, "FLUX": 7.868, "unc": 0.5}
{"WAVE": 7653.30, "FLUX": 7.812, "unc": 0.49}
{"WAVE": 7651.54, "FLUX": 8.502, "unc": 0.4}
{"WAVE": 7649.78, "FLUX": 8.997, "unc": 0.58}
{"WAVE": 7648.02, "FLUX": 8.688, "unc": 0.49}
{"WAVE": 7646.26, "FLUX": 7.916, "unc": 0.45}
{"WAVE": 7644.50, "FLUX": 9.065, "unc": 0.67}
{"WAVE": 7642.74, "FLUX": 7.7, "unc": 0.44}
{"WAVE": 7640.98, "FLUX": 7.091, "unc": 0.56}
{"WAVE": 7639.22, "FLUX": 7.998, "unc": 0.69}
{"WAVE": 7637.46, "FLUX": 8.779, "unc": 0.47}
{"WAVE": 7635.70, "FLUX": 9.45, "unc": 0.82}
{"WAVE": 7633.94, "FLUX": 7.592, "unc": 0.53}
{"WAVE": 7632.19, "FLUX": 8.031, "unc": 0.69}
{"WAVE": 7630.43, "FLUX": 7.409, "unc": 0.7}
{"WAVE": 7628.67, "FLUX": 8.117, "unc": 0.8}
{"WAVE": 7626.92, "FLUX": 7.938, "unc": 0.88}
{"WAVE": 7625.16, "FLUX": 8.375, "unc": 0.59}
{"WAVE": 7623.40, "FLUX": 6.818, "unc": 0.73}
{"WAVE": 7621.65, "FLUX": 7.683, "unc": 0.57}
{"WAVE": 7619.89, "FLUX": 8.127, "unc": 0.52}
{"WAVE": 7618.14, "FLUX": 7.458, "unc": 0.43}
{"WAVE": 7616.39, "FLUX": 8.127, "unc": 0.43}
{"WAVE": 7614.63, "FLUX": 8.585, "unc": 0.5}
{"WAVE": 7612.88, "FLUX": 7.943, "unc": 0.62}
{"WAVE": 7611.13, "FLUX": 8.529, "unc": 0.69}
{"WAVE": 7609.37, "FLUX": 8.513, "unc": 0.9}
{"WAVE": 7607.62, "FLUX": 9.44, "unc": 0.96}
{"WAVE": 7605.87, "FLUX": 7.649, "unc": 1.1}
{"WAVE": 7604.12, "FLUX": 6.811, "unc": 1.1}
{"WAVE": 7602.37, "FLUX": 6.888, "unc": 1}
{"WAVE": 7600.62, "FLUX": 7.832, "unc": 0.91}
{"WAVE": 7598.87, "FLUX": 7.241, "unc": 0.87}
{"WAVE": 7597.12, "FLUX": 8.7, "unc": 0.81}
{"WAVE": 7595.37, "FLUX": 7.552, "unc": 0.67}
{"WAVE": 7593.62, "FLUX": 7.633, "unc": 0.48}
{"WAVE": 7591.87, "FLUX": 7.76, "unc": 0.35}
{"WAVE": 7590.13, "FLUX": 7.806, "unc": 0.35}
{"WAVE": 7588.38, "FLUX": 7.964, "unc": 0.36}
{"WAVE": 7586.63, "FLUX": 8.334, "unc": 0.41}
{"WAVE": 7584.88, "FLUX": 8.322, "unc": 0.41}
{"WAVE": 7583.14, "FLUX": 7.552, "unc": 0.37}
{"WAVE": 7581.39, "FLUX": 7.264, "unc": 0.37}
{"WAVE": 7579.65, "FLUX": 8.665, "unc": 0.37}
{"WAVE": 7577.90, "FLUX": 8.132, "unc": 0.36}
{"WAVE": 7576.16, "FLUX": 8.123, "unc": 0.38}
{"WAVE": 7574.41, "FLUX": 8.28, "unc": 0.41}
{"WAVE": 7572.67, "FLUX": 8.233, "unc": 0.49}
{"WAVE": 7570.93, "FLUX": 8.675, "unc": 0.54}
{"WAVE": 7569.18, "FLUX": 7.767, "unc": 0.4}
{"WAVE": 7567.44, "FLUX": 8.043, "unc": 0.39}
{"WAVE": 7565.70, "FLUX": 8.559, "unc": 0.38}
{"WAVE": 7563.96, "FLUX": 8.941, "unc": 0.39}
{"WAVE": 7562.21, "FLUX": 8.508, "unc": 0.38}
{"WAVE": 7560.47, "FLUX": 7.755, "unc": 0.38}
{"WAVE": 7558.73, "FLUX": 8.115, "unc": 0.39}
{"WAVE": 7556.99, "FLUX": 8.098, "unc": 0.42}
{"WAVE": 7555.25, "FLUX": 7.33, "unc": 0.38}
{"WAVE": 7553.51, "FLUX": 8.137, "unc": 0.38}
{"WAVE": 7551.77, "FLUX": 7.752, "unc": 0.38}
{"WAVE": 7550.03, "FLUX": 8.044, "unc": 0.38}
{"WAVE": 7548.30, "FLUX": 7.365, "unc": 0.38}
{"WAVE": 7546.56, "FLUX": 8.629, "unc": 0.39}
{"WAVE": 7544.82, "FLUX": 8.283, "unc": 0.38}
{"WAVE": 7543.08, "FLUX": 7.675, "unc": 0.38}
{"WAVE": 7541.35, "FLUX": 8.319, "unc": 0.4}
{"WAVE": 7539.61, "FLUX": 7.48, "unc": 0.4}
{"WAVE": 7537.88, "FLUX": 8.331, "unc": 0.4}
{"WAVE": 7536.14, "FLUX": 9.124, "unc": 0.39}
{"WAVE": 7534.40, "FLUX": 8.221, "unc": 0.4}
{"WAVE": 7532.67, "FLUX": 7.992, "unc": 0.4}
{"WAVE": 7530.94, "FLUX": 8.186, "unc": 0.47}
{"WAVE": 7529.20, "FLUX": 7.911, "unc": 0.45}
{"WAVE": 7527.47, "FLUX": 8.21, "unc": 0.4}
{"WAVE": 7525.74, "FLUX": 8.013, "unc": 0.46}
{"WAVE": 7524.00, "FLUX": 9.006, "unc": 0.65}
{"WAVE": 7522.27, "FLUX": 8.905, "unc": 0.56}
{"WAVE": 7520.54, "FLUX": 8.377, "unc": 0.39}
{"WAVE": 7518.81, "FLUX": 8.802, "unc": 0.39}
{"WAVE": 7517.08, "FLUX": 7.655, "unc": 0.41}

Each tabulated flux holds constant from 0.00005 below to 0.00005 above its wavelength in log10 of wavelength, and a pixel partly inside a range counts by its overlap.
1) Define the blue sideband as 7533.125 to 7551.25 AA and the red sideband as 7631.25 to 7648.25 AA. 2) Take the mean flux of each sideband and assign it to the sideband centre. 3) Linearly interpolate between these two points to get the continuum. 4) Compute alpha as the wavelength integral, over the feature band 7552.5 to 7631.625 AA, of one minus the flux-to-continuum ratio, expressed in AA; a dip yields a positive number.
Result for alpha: 1.8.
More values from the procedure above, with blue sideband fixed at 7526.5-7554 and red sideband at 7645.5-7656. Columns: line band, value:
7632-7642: 0.1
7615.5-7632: 0.9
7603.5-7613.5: 0.0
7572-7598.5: 0.6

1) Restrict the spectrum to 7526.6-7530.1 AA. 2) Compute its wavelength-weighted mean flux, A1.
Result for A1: 8.06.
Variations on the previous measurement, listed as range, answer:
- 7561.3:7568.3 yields 8.51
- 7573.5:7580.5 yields 8.3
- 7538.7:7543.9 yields 7.84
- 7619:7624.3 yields 7.54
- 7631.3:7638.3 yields 8.46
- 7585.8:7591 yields 8.03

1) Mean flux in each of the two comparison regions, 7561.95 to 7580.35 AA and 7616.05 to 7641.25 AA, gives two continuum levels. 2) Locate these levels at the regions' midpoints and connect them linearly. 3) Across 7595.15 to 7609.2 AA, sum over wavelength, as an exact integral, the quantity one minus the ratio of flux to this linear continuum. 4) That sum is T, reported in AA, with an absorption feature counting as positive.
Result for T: 0.6 AA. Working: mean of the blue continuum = 8.35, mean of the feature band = 7.81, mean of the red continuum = 7.95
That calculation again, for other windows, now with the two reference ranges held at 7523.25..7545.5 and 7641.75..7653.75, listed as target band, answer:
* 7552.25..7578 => 0.3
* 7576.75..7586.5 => 0.3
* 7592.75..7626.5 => 1.8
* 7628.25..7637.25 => 0.2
